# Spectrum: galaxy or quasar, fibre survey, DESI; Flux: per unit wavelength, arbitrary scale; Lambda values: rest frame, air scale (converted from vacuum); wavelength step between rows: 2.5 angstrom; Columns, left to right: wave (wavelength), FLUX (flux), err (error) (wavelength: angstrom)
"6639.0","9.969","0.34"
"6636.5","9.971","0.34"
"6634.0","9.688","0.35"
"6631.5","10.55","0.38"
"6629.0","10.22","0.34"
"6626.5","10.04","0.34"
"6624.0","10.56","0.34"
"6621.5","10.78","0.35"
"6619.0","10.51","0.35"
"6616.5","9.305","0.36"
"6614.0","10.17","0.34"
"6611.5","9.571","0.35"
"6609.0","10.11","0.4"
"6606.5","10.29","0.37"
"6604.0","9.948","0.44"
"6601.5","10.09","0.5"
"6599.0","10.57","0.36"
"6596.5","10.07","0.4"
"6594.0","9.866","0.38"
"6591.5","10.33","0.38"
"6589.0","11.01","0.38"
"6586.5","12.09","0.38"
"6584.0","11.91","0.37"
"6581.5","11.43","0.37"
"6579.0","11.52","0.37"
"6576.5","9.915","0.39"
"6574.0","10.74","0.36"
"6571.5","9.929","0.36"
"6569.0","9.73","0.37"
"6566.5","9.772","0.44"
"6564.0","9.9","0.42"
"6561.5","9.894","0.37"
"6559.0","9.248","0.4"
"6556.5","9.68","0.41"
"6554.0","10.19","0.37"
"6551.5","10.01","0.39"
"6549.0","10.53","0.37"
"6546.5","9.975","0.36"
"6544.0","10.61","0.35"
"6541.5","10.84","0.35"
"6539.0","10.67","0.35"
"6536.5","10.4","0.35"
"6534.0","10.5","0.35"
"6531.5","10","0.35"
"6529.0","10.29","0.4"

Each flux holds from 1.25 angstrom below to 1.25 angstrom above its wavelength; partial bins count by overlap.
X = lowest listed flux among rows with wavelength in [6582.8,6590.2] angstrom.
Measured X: 11.01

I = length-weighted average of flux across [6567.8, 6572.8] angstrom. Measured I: 9.84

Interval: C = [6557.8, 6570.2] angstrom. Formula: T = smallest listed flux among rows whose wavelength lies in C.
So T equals 9.248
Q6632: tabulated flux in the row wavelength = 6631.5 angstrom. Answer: 10.55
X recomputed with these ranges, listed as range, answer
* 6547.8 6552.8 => 10.01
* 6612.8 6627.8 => 9.305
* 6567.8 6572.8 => 9.73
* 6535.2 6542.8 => 10.4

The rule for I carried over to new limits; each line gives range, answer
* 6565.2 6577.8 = 10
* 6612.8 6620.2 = 9.99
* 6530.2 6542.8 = 10.5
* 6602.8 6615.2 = 10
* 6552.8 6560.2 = 9.71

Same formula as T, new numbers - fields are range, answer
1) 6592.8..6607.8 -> 9.866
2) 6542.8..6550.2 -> 9.975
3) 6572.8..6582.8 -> 9.915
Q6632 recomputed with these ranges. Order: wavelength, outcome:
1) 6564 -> 9.9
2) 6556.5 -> 9.68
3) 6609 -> 10.11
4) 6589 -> 11.01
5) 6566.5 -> 9.772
